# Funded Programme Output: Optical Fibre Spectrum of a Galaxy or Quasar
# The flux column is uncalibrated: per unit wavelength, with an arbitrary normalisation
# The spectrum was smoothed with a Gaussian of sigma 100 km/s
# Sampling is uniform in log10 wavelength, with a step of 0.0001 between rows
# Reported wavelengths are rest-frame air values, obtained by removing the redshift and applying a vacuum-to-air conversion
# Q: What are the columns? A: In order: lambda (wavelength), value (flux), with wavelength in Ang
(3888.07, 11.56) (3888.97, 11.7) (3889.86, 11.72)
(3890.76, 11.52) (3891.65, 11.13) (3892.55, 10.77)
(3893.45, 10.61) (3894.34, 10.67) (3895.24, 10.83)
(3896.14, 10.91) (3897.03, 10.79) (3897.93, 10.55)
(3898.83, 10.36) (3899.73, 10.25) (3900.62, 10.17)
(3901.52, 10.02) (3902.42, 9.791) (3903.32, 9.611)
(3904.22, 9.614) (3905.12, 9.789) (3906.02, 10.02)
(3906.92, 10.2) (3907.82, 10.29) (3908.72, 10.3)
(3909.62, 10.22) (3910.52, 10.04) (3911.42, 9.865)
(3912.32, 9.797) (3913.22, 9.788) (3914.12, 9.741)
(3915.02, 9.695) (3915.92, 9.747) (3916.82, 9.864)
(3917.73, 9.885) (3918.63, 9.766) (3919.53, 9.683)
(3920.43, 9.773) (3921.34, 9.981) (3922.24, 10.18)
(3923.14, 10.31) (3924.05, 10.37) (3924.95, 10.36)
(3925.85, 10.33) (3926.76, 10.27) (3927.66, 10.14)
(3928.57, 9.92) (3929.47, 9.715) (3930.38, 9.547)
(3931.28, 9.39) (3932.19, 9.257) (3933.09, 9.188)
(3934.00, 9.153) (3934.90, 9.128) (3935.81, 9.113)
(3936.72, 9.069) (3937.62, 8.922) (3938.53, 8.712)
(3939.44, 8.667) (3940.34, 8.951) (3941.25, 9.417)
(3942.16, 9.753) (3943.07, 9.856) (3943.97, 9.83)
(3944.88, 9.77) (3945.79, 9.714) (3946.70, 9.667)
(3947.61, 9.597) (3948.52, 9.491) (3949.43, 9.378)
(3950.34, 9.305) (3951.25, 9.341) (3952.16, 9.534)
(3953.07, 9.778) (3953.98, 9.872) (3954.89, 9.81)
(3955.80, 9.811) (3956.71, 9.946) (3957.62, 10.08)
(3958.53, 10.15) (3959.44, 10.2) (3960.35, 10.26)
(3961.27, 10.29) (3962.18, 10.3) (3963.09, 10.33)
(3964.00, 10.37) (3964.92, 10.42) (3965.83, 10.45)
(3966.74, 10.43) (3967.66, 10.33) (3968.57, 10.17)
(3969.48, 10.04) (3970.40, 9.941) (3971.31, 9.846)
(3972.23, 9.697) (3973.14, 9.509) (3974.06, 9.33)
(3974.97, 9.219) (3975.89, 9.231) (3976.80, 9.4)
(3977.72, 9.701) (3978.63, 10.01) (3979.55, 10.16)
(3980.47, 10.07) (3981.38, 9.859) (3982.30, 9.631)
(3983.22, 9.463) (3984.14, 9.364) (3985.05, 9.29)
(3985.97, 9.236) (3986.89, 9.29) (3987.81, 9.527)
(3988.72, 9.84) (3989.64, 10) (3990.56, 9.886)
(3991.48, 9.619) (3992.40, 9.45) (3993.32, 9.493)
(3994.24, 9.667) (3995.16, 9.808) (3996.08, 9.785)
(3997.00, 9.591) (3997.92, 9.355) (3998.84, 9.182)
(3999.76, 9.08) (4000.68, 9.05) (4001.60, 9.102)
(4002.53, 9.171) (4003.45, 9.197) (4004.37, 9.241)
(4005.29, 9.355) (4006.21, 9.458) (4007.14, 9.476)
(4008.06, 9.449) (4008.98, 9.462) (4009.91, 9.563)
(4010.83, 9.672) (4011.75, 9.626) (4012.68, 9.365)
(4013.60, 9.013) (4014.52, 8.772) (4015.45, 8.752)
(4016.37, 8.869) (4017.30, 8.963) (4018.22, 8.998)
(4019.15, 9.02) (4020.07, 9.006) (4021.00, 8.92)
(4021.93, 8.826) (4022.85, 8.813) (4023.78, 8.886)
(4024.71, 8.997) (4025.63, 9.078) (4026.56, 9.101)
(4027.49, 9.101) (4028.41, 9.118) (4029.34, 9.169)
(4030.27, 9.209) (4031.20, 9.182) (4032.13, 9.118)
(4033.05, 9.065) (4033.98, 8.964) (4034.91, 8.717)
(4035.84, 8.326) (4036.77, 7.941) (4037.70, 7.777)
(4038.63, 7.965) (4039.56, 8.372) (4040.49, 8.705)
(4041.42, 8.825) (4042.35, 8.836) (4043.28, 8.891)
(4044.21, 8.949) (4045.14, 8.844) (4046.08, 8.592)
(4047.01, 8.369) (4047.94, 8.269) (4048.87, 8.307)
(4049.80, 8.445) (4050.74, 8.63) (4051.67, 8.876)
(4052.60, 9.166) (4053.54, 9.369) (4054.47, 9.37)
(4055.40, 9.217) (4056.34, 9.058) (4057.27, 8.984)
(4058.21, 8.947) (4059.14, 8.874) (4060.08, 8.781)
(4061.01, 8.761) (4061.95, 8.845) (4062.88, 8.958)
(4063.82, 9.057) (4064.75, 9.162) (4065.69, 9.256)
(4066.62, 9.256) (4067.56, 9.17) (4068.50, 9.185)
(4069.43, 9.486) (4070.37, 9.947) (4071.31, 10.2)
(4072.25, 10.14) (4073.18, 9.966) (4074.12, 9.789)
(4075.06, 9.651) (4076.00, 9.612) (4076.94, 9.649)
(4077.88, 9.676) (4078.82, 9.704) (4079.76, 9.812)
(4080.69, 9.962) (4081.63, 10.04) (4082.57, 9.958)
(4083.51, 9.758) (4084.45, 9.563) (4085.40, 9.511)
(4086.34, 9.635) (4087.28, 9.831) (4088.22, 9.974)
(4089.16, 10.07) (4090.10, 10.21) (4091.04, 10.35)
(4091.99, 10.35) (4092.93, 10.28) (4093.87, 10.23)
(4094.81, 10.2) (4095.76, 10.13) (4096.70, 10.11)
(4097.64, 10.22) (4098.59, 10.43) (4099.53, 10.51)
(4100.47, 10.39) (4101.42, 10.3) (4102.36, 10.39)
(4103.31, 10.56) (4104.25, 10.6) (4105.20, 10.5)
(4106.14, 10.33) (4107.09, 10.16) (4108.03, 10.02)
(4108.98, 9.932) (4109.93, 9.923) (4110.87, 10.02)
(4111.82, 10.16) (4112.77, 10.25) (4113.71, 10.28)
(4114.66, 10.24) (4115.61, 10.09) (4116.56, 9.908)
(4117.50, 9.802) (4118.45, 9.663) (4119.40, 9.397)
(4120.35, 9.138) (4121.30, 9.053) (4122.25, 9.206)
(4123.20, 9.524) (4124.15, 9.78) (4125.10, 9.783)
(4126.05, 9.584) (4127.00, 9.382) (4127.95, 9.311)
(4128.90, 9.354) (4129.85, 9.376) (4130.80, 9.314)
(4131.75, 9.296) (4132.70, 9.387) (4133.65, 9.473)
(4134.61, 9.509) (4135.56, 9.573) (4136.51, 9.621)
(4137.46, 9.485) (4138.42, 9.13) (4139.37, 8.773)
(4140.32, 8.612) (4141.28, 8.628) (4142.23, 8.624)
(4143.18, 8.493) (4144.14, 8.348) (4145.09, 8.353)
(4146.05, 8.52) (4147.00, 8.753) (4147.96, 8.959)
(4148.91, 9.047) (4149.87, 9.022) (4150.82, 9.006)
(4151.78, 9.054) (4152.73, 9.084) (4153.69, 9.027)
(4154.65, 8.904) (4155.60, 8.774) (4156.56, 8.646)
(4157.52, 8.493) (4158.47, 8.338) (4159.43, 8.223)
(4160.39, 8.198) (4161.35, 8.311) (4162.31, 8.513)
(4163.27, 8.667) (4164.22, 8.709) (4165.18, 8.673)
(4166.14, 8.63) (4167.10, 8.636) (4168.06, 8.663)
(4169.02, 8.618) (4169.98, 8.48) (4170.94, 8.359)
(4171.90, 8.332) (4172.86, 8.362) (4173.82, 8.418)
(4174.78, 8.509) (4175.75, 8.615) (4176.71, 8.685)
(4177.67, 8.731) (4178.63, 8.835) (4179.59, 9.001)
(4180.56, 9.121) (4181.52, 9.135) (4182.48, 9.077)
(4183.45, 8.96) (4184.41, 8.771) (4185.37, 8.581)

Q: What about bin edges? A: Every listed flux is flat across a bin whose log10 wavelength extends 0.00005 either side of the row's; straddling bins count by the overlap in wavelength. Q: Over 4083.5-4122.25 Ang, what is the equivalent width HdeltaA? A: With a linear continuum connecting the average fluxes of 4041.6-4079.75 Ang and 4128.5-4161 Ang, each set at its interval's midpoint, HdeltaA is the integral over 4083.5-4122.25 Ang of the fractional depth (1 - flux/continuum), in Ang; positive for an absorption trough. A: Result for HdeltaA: -4.3 Ang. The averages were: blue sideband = 9.16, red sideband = 8.92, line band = 10.1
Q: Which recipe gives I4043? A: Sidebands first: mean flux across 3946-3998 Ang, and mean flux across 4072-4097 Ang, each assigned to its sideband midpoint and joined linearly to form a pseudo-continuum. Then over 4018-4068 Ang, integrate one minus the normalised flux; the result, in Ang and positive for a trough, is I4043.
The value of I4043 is 5.2 Ang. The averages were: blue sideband 9.79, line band 8.86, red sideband 9.93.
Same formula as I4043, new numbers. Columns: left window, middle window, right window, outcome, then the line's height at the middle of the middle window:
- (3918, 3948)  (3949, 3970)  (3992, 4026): -1.20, 9.49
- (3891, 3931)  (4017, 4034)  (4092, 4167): 1.27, 9.76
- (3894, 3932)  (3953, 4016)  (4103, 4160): 1.01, 9.82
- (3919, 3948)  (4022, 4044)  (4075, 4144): 2.07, 9.7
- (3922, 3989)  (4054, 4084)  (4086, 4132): 1.37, 9.9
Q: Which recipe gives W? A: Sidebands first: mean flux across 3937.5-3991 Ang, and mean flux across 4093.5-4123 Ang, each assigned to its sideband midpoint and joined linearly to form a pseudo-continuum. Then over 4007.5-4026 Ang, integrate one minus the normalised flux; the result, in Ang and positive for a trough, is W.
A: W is 1.4 Ang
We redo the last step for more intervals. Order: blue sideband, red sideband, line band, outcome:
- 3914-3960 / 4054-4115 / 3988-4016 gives 0.9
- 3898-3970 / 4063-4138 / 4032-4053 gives 2.6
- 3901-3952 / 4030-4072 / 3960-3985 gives -1.3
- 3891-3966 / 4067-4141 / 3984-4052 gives 5.5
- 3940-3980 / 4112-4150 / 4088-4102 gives -1.2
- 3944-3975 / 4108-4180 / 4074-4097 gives -1.5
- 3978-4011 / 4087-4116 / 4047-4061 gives 1.5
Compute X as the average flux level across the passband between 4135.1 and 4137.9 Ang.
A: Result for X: 9.58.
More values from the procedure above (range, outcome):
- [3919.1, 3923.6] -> 9.98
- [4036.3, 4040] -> 8.01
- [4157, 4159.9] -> 8.36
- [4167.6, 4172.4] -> 8.49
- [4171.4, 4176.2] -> 8.44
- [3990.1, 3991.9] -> 9.75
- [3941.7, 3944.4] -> 9.82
